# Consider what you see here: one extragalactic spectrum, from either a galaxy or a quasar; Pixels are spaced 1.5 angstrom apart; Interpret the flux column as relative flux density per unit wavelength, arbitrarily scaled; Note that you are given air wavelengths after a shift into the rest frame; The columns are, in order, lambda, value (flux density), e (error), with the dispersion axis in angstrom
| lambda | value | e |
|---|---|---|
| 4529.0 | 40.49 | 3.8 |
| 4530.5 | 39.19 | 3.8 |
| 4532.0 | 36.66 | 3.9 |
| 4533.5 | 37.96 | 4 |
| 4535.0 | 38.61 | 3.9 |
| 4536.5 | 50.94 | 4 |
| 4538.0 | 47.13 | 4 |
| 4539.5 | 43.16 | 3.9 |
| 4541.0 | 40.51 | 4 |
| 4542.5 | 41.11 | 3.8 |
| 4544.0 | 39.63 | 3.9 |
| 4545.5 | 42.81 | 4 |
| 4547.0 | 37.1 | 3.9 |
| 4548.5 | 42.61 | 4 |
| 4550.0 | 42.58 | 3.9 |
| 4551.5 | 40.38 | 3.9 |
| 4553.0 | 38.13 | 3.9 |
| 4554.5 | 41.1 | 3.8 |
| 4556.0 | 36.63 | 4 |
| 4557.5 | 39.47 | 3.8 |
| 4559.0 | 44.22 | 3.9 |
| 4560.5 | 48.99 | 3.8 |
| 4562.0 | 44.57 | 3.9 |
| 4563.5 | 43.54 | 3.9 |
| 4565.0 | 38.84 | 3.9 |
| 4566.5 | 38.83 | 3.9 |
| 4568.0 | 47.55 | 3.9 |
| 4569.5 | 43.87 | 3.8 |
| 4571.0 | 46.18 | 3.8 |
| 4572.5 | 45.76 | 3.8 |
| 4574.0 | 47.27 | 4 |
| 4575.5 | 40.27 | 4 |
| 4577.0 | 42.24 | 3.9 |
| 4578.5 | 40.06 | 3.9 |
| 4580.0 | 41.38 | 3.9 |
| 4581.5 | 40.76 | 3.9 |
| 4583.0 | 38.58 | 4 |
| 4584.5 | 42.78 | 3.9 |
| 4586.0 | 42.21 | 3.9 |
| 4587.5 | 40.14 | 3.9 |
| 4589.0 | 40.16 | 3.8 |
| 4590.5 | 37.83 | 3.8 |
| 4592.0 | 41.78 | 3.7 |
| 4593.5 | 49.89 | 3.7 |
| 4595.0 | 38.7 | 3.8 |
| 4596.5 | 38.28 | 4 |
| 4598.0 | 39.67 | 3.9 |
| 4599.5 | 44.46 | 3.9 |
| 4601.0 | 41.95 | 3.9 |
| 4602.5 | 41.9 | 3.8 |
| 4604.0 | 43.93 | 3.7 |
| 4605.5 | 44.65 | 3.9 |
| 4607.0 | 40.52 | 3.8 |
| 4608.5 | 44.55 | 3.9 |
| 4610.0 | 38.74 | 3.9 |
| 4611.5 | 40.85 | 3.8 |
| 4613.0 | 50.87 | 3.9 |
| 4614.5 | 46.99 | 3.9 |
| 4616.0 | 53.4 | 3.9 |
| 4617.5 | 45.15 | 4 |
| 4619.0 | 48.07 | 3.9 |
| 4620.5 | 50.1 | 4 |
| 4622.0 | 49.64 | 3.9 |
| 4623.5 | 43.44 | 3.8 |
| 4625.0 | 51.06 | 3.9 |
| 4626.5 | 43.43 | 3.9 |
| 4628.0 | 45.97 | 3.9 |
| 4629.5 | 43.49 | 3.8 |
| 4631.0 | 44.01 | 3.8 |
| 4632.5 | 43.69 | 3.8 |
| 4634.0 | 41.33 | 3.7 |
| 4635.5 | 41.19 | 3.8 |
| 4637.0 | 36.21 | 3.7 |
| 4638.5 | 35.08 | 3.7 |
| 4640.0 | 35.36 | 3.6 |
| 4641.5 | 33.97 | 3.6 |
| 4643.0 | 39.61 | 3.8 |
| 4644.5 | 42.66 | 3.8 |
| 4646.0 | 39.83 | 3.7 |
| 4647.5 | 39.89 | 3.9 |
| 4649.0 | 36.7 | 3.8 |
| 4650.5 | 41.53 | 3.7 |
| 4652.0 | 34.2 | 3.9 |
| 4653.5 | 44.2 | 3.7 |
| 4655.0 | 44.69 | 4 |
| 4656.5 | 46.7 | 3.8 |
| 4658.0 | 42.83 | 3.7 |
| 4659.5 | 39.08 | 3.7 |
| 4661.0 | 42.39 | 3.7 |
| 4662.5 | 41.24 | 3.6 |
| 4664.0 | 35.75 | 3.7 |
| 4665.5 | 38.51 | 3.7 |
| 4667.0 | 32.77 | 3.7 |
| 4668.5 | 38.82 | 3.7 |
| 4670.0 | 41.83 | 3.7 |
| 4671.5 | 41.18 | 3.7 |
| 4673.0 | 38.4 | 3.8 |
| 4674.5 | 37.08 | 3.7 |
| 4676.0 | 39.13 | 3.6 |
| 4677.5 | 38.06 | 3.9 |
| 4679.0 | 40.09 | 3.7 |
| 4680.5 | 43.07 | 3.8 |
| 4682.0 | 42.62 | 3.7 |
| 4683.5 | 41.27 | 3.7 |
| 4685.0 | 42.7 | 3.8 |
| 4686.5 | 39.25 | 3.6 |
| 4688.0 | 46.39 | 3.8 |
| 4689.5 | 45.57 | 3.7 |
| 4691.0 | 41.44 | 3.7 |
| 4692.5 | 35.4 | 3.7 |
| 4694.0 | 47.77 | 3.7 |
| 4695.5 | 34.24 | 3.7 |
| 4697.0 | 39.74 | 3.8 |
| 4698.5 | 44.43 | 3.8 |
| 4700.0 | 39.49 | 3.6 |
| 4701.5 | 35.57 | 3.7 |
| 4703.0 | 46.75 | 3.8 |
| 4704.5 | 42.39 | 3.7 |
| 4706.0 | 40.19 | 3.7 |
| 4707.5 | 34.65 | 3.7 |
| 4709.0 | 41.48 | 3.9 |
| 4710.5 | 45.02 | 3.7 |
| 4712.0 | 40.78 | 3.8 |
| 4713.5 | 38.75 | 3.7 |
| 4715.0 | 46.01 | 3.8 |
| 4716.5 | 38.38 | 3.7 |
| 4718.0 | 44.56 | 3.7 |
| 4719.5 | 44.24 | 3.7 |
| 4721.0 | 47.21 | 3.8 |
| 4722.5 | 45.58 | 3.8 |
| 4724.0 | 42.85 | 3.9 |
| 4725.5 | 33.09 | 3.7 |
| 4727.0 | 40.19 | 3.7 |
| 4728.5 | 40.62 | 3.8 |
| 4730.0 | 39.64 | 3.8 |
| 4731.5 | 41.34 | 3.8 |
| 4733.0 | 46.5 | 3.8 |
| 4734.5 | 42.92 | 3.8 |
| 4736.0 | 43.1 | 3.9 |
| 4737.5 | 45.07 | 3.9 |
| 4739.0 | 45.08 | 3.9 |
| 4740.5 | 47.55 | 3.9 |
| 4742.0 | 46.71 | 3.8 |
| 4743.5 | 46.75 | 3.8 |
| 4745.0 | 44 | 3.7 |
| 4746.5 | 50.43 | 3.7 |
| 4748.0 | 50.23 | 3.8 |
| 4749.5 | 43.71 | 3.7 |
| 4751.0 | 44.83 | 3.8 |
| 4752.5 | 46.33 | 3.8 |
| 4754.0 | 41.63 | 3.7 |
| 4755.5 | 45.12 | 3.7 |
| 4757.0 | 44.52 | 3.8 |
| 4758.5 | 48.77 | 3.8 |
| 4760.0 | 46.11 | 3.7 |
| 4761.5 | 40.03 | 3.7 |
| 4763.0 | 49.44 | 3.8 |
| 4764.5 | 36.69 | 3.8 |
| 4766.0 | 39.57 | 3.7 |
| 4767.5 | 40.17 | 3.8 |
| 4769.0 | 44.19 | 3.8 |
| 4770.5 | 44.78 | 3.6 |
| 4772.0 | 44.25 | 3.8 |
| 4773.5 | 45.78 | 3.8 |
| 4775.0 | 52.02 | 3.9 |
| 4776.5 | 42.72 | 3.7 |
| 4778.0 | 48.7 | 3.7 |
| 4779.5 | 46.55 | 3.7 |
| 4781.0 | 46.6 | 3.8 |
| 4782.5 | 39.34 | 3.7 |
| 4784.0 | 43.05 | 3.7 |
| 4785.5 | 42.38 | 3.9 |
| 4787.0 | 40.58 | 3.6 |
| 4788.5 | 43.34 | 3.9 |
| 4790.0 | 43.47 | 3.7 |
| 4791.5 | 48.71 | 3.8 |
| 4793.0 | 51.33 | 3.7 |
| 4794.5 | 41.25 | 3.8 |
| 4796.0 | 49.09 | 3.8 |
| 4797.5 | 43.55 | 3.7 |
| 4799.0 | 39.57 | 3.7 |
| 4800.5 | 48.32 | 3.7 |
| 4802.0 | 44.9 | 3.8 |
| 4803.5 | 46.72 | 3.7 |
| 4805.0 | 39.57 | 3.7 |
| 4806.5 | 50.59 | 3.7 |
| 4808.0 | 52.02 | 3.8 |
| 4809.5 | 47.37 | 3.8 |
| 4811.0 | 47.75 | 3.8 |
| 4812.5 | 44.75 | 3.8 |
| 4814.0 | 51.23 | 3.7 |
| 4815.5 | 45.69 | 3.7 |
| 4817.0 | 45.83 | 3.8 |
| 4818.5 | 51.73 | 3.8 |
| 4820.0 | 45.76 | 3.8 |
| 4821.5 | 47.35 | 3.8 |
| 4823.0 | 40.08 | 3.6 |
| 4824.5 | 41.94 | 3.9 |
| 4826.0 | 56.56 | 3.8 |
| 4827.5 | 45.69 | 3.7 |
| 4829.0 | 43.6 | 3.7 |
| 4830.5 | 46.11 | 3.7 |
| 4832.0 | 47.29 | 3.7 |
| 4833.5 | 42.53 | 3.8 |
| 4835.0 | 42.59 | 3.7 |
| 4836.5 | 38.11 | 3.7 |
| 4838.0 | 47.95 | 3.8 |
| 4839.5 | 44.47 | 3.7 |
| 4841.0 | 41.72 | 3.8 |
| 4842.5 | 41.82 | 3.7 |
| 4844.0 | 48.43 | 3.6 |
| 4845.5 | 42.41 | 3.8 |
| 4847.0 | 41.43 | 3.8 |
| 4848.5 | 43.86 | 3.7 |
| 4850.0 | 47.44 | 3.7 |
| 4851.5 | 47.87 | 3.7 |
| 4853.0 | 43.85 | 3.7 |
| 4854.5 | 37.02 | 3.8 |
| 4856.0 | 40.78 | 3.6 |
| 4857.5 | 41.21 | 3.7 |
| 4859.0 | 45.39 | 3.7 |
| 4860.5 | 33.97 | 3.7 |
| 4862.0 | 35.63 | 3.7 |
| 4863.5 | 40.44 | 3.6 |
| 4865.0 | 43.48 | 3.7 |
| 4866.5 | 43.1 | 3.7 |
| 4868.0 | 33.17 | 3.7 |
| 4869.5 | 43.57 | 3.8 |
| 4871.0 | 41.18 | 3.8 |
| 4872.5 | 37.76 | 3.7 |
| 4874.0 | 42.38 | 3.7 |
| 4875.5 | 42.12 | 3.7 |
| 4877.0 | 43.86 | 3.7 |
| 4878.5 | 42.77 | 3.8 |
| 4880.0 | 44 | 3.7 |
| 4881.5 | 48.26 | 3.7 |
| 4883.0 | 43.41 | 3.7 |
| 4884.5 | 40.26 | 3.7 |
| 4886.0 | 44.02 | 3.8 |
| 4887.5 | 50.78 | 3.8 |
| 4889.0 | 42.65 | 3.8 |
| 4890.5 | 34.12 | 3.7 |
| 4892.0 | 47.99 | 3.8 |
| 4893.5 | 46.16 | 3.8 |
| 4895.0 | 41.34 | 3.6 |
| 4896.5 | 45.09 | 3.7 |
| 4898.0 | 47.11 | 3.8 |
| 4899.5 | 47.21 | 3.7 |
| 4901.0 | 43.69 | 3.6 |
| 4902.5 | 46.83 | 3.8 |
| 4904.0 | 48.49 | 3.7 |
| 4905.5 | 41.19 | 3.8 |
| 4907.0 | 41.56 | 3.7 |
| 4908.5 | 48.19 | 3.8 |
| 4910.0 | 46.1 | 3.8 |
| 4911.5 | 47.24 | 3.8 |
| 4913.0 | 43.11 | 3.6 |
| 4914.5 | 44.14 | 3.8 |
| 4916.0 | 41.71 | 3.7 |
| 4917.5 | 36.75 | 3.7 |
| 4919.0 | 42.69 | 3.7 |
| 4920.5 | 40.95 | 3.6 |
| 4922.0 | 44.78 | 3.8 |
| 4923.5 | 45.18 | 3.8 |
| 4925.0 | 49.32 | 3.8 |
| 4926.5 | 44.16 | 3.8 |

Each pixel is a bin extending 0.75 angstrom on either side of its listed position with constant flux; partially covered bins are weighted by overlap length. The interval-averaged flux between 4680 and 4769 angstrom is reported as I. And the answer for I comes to 42.9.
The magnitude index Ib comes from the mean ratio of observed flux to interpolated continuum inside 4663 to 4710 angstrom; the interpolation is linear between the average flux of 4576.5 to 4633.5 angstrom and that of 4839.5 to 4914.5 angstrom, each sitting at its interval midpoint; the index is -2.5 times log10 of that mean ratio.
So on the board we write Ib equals 0.084 mag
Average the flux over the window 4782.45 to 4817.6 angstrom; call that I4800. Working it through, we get 45.6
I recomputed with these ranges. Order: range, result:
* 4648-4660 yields 41.3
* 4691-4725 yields 41.5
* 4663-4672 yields 38.1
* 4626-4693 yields 40.4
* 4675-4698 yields 41.1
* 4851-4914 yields 43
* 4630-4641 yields 39.5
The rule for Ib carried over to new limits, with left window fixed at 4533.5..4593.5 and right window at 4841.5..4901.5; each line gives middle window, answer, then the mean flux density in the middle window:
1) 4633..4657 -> 0.07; 39.5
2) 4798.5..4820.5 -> -0.10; 46.9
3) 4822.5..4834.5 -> -0.07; 45.5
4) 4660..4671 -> 0.09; 38.8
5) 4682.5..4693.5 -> 0.01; 41.9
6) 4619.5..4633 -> -0.10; 46.2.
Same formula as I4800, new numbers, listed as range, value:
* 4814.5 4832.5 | 46.5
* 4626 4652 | 40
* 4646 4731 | 40.8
